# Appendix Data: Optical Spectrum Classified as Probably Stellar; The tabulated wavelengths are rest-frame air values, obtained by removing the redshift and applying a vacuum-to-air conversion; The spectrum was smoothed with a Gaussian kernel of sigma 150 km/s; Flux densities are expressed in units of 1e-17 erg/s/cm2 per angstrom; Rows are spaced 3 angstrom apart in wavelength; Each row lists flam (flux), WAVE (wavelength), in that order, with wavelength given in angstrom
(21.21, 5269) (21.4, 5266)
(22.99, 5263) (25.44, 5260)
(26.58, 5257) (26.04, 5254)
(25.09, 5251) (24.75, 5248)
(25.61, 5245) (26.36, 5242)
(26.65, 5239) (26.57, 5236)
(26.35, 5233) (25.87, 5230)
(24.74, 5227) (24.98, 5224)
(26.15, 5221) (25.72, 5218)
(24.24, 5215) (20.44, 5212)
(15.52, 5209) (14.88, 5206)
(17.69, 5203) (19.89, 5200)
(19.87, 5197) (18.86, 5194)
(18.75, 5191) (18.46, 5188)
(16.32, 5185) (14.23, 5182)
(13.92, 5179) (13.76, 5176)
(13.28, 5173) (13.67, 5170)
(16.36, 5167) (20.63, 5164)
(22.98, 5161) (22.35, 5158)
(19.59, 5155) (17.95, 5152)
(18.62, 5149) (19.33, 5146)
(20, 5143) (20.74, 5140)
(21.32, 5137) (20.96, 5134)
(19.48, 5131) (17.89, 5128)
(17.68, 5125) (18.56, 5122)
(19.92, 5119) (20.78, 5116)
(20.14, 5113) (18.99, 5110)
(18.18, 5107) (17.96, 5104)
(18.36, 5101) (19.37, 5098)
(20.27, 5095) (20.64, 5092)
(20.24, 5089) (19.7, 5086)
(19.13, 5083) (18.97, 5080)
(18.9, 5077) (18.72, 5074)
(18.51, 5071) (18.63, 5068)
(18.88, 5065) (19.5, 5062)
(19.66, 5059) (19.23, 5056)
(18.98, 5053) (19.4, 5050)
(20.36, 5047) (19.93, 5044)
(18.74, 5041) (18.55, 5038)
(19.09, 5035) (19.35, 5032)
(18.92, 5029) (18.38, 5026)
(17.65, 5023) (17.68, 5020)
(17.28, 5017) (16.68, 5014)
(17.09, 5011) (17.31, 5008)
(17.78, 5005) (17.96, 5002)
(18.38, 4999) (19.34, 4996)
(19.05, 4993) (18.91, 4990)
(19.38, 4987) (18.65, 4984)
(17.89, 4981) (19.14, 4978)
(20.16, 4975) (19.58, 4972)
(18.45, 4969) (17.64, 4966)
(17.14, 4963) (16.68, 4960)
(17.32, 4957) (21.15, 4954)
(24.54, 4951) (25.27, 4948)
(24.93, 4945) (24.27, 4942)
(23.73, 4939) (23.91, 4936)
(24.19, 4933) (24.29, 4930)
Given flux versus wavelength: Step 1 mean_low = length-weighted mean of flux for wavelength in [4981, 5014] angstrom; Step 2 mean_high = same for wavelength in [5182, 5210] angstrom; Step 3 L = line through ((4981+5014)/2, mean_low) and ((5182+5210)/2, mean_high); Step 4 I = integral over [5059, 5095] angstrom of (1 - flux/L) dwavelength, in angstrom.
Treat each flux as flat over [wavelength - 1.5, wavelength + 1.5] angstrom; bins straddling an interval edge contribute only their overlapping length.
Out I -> -2.6 angstrom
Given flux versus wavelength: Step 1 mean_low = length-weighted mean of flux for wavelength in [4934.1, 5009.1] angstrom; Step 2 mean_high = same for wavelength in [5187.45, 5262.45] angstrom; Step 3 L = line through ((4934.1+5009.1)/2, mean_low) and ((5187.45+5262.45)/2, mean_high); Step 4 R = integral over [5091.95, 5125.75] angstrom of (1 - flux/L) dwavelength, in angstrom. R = 3.8 angstrom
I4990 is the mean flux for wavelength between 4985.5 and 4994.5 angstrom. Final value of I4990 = 19.1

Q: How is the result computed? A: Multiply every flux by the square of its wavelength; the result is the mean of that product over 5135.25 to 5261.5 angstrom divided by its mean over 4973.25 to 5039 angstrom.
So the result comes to 1.23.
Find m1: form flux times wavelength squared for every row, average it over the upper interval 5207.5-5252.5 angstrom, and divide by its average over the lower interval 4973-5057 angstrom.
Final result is 1.44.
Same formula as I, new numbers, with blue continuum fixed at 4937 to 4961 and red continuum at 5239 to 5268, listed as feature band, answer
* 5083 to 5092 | 1.4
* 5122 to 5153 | 5.9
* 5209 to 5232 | 0.6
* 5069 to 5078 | 1.8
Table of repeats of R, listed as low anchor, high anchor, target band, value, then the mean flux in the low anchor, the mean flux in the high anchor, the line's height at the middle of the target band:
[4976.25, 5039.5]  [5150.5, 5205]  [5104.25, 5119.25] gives -1.3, 18.3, 17.7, 17.9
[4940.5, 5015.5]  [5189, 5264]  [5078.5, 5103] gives 1.8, 19.4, 23.2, 21.1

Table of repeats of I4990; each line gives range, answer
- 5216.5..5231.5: 25.5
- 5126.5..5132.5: 18.7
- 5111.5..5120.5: 20.3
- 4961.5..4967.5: 17.4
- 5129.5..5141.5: 20.6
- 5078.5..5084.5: 19.1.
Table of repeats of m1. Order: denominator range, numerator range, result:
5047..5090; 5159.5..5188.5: 0.88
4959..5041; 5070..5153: 1.10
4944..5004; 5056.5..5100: 1.03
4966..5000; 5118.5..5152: 1.09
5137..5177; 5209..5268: 1.38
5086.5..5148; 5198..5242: 1.22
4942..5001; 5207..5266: 1.38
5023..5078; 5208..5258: 1.40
